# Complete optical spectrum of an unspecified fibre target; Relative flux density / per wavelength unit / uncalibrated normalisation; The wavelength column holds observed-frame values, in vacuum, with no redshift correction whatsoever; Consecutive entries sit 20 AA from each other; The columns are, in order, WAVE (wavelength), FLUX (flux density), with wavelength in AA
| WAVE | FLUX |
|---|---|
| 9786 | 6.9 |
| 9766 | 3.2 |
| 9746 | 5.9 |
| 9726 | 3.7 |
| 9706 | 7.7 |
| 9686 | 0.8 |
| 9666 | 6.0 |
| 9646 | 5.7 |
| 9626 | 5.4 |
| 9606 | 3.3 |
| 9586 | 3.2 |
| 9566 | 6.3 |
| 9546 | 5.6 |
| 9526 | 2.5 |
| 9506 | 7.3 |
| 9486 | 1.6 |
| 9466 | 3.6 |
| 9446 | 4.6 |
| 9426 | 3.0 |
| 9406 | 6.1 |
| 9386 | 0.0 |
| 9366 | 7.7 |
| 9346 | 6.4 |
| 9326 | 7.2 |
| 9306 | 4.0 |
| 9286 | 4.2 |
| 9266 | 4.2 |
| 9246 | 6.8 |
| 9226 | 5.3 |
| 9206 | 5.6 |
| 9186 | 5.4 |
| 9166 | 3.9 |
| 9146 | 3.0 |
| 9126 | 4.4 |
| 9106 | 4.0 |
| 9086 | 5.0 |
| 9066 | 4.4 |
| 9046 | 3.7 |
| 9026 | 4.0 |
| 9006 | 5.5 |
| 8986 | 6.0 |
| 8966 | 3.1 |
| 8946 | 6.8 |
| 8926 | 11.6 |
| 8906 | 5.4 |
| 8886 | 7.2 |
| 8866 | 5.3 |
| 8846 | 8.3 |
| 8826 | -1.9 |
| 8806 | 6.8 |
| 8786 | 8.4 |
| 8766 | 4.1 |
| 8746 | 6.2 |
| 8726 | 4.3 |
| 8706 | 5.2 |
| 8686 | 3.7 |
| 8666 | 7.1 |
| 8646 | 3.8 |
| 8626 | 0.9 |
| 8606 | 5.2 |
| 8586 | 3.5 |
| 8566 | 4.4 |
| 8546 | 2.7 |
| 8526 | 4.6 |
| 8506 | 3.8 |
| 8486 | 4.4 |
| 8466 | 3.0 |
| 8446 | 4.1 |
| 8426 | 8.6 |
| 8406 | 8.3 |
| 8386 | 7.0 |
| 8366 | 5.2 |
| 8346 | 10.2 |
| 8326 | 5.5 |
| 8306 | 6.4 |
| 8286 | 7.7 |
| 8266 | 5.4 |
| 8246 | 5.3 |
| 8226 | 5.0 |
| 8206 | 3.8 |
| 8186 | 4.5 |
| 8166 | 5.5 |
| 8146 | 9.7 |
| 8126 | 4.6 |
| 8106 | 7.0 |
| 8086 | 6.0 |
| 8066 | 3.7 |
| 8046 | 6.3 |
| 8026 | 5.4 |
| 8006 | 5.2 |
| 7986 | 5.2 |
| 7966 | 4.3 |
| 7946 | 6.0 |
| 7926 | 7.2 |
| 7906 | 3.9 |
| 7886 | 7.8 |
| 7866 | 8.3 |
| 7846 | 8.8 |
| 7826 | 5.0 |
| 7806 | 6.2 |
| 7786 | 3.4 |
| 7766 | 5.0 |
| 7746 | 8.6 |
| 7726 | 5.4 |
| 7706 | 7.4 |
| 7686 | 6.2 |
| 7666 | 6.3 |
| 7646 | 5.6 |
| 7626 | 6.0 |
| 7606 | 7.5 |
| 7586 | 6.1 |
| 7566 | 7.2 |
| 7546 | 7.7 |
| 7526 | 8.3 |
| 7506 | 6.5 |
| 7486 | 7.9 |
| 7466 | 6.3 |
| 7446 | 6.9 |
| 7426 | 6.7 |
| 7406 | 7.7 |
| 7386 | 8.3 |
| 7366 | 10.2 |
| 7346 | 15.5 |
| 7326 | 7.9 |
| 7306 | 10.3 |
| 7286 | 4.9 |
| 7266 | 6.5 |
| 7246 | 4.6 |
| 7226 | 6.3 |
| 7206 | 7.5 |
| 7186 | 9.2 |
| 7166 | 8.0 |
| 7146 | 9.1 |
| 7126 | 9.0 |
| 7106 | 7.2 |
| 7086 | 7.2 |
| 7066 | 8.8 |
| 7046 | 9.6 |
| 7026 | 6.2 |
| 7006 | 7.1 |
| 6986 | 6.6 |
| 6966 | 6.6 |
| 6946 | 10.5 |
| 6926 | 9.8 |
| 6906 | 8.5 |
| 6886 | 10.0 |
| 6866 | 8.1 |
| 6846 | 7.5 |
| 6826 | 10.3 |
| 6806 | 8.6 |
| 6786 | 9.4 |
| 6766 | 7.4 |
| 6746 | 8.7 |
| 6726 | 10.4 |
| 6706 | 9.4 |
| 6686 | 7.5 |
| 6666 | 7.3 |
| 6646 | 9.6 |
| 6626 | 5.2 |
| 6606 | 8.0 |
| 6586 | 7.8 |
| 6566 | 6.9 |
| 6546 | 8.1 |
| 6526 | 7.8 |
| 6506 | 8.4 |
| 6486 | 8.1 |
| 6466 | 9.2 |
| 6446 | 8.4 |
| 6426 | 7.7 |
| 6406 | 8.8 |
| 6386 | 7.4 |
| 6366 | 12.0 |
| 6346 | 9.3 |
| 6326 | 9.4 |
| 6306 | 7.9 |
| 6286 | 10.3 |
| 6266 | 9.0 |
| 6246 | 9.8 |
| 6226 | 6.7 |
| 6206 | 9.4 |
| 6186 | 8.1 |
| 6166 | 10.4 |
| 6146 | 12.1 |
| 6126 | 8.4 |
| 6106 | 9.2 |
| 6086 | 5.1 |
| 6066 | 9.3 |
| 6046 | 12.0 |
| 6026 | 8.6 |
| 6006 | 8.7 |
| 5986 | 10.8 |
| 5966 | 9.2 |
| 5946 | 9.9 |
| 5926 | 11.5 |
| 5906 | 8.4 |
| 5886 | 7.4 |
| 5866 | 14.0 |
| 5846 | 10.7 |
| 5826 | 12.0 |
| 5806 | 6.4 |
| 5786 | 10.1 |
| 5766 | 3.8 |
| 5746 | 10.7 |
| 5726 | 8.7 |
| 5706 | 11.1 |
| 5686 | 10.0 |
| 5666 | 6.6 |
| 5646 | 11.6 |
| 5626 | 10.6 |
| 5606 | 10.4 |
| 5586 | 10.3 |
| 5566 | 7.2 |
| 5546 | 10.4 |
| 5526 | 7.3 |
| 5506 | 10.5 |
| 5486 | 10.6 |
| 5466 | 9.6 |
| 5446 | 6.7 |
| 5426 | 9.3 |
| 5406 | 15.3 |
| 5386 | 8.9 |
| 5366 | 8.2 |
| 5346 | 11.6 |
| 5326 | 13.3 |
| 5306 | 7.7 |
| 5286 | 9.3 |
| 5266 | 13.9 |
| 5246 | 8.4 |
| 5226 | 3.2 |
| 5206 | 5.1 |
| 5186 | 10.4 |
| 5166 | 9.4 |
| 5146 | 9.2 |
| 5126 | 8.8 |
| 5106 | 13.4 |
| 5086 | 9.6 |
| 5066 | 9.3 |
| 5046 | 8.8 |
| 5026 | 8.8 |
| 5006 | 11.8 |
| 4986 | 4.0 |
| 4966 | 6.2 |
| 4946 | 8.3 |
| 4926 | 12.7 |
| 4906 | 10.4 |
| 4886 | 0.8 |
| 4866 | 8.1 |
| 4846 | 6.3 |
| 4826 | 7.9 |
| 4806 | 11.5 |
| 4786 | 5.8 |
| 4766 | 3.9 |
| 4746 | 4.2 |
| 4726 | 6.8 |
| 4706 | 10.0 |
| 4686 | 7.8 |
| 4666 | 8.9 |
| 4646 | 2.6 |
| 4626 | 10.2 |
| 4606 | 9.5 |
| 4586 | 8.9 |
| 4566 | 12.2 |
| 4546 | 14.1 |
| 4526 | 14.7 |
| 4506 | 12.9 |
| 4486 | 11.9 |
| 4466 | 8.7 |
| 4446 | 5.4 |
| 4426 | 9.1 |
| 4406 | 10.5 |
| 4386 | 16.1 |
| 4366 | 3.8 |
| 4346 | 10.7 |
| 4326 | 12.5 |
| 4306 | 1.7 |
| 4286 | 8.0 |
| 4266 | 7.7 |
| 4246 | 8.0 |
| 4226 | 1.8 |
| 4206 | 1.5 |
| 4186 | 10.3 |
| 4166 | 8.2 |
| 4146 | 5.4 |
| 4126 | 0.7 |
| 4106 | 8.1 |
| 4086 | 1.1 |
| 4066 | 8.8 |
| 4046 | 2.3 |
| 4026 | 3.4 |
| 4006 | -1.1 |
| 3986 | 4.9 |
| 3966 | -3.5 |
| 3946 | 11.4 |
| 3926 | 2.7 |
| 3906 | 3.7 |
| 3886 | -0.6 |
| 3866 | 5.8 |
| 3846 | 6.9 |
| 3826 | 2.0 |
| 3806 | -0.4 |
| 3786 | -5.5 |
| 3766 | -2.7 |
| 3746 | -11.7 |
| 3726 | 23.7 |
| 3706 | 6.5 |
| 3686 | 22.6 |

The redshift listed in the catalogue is 0.120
